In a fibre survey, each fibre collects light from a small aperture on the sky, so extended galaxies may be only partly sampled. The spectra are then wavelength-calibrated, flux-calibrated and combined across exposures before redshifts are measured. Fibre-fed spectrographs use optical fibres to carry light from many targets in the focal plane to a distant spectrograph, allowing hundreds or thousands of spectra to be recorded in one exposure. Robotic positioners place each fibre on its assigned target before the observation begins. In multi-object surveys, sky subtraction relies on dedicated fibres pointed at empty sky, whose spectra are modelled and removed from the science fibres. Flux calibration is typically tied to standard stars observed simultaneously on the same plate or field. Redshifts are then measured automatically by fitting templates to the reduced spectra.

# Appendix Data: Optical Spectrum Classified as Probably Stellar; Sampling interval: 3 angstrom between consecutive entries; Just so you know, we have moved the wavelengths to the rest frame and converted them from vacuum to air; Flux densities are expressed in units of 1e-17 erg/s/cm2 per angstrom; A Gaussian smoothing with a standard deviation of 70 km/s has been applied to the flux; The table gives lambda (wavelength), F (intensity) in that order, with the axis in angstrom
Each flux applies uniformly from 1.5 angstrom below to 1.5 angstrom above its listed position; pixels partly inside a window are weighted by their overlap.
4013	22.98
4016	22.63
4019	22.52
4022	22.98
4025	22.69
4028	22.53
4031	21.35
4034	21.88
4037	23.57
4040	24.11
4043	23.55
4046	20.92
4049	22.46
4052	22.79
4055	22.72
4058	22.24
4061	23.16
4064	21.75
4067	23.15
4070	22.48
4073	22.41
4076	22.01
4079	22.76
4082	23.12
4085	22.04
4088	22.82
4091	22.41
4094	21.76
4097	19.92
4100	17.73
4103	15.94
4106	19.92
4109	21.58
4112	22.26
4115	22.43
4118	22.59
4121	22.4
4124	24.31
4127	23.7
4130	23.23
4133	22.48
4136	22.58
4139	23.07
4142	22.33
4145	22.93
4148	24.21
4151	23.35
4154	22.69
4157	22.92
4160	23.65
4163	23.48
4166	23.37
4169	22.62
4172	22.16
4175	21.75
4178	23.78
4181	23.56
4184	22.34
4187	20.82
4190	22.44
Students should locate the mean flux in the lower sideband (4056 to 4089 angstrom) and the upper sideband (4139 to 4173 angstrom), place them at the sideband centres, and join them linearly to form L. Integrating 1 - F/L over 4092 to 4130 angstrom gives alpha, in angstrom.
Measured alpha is 2.5 angstrom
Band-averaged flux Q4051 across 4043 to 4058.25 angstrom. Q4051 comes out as 22.4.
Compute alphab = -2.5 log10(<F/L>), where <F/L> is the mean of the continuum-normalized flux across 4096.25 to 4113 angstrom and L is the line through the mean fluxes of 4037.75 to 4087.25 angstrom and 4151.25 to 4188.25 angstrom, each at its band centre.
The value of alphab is 0.17 mag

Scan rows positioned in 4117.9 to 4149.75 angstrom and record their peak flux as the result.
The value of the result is 24.31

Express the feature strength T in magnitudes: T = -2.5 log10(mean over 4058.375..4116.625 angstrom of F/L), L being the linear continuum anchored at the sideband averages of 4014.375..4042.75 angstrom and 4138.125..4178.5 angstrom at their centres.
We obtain 0.06 mag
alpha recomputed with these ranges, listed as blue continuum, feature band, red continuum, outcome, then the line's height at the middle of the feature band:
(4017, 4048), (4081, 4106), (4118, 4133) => 2.60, 23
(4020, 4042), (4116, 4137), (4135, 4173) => -0.06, 23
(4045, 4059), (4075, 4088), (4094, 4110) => -1.33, 20.5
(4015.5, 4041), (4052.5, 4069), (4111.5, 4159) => 0.11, 22.8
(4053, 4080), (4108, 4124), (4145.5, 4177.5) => 0.23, 22.8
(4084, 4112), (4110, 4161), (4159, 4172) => -2.37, 22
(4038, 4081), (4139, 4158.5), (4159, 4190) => -0.32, 22.7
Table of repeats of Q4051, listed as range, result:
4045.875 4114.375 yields 21.7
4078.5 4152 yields 22.1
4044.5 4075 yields 22.4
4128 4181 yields 23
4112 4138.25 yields 22.9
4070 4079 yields 22.3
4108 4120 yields 22.2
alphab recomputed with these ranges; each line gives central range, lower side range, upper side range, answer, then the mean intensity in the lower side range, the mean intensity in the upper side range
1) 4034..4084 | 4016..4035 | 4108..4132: -0.007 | 22.4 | 22.8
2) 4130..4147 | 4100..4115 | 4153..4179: -0.061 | 20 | 22.9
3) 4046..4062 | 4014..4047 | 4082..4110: -0.029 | 22.6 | 20.6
